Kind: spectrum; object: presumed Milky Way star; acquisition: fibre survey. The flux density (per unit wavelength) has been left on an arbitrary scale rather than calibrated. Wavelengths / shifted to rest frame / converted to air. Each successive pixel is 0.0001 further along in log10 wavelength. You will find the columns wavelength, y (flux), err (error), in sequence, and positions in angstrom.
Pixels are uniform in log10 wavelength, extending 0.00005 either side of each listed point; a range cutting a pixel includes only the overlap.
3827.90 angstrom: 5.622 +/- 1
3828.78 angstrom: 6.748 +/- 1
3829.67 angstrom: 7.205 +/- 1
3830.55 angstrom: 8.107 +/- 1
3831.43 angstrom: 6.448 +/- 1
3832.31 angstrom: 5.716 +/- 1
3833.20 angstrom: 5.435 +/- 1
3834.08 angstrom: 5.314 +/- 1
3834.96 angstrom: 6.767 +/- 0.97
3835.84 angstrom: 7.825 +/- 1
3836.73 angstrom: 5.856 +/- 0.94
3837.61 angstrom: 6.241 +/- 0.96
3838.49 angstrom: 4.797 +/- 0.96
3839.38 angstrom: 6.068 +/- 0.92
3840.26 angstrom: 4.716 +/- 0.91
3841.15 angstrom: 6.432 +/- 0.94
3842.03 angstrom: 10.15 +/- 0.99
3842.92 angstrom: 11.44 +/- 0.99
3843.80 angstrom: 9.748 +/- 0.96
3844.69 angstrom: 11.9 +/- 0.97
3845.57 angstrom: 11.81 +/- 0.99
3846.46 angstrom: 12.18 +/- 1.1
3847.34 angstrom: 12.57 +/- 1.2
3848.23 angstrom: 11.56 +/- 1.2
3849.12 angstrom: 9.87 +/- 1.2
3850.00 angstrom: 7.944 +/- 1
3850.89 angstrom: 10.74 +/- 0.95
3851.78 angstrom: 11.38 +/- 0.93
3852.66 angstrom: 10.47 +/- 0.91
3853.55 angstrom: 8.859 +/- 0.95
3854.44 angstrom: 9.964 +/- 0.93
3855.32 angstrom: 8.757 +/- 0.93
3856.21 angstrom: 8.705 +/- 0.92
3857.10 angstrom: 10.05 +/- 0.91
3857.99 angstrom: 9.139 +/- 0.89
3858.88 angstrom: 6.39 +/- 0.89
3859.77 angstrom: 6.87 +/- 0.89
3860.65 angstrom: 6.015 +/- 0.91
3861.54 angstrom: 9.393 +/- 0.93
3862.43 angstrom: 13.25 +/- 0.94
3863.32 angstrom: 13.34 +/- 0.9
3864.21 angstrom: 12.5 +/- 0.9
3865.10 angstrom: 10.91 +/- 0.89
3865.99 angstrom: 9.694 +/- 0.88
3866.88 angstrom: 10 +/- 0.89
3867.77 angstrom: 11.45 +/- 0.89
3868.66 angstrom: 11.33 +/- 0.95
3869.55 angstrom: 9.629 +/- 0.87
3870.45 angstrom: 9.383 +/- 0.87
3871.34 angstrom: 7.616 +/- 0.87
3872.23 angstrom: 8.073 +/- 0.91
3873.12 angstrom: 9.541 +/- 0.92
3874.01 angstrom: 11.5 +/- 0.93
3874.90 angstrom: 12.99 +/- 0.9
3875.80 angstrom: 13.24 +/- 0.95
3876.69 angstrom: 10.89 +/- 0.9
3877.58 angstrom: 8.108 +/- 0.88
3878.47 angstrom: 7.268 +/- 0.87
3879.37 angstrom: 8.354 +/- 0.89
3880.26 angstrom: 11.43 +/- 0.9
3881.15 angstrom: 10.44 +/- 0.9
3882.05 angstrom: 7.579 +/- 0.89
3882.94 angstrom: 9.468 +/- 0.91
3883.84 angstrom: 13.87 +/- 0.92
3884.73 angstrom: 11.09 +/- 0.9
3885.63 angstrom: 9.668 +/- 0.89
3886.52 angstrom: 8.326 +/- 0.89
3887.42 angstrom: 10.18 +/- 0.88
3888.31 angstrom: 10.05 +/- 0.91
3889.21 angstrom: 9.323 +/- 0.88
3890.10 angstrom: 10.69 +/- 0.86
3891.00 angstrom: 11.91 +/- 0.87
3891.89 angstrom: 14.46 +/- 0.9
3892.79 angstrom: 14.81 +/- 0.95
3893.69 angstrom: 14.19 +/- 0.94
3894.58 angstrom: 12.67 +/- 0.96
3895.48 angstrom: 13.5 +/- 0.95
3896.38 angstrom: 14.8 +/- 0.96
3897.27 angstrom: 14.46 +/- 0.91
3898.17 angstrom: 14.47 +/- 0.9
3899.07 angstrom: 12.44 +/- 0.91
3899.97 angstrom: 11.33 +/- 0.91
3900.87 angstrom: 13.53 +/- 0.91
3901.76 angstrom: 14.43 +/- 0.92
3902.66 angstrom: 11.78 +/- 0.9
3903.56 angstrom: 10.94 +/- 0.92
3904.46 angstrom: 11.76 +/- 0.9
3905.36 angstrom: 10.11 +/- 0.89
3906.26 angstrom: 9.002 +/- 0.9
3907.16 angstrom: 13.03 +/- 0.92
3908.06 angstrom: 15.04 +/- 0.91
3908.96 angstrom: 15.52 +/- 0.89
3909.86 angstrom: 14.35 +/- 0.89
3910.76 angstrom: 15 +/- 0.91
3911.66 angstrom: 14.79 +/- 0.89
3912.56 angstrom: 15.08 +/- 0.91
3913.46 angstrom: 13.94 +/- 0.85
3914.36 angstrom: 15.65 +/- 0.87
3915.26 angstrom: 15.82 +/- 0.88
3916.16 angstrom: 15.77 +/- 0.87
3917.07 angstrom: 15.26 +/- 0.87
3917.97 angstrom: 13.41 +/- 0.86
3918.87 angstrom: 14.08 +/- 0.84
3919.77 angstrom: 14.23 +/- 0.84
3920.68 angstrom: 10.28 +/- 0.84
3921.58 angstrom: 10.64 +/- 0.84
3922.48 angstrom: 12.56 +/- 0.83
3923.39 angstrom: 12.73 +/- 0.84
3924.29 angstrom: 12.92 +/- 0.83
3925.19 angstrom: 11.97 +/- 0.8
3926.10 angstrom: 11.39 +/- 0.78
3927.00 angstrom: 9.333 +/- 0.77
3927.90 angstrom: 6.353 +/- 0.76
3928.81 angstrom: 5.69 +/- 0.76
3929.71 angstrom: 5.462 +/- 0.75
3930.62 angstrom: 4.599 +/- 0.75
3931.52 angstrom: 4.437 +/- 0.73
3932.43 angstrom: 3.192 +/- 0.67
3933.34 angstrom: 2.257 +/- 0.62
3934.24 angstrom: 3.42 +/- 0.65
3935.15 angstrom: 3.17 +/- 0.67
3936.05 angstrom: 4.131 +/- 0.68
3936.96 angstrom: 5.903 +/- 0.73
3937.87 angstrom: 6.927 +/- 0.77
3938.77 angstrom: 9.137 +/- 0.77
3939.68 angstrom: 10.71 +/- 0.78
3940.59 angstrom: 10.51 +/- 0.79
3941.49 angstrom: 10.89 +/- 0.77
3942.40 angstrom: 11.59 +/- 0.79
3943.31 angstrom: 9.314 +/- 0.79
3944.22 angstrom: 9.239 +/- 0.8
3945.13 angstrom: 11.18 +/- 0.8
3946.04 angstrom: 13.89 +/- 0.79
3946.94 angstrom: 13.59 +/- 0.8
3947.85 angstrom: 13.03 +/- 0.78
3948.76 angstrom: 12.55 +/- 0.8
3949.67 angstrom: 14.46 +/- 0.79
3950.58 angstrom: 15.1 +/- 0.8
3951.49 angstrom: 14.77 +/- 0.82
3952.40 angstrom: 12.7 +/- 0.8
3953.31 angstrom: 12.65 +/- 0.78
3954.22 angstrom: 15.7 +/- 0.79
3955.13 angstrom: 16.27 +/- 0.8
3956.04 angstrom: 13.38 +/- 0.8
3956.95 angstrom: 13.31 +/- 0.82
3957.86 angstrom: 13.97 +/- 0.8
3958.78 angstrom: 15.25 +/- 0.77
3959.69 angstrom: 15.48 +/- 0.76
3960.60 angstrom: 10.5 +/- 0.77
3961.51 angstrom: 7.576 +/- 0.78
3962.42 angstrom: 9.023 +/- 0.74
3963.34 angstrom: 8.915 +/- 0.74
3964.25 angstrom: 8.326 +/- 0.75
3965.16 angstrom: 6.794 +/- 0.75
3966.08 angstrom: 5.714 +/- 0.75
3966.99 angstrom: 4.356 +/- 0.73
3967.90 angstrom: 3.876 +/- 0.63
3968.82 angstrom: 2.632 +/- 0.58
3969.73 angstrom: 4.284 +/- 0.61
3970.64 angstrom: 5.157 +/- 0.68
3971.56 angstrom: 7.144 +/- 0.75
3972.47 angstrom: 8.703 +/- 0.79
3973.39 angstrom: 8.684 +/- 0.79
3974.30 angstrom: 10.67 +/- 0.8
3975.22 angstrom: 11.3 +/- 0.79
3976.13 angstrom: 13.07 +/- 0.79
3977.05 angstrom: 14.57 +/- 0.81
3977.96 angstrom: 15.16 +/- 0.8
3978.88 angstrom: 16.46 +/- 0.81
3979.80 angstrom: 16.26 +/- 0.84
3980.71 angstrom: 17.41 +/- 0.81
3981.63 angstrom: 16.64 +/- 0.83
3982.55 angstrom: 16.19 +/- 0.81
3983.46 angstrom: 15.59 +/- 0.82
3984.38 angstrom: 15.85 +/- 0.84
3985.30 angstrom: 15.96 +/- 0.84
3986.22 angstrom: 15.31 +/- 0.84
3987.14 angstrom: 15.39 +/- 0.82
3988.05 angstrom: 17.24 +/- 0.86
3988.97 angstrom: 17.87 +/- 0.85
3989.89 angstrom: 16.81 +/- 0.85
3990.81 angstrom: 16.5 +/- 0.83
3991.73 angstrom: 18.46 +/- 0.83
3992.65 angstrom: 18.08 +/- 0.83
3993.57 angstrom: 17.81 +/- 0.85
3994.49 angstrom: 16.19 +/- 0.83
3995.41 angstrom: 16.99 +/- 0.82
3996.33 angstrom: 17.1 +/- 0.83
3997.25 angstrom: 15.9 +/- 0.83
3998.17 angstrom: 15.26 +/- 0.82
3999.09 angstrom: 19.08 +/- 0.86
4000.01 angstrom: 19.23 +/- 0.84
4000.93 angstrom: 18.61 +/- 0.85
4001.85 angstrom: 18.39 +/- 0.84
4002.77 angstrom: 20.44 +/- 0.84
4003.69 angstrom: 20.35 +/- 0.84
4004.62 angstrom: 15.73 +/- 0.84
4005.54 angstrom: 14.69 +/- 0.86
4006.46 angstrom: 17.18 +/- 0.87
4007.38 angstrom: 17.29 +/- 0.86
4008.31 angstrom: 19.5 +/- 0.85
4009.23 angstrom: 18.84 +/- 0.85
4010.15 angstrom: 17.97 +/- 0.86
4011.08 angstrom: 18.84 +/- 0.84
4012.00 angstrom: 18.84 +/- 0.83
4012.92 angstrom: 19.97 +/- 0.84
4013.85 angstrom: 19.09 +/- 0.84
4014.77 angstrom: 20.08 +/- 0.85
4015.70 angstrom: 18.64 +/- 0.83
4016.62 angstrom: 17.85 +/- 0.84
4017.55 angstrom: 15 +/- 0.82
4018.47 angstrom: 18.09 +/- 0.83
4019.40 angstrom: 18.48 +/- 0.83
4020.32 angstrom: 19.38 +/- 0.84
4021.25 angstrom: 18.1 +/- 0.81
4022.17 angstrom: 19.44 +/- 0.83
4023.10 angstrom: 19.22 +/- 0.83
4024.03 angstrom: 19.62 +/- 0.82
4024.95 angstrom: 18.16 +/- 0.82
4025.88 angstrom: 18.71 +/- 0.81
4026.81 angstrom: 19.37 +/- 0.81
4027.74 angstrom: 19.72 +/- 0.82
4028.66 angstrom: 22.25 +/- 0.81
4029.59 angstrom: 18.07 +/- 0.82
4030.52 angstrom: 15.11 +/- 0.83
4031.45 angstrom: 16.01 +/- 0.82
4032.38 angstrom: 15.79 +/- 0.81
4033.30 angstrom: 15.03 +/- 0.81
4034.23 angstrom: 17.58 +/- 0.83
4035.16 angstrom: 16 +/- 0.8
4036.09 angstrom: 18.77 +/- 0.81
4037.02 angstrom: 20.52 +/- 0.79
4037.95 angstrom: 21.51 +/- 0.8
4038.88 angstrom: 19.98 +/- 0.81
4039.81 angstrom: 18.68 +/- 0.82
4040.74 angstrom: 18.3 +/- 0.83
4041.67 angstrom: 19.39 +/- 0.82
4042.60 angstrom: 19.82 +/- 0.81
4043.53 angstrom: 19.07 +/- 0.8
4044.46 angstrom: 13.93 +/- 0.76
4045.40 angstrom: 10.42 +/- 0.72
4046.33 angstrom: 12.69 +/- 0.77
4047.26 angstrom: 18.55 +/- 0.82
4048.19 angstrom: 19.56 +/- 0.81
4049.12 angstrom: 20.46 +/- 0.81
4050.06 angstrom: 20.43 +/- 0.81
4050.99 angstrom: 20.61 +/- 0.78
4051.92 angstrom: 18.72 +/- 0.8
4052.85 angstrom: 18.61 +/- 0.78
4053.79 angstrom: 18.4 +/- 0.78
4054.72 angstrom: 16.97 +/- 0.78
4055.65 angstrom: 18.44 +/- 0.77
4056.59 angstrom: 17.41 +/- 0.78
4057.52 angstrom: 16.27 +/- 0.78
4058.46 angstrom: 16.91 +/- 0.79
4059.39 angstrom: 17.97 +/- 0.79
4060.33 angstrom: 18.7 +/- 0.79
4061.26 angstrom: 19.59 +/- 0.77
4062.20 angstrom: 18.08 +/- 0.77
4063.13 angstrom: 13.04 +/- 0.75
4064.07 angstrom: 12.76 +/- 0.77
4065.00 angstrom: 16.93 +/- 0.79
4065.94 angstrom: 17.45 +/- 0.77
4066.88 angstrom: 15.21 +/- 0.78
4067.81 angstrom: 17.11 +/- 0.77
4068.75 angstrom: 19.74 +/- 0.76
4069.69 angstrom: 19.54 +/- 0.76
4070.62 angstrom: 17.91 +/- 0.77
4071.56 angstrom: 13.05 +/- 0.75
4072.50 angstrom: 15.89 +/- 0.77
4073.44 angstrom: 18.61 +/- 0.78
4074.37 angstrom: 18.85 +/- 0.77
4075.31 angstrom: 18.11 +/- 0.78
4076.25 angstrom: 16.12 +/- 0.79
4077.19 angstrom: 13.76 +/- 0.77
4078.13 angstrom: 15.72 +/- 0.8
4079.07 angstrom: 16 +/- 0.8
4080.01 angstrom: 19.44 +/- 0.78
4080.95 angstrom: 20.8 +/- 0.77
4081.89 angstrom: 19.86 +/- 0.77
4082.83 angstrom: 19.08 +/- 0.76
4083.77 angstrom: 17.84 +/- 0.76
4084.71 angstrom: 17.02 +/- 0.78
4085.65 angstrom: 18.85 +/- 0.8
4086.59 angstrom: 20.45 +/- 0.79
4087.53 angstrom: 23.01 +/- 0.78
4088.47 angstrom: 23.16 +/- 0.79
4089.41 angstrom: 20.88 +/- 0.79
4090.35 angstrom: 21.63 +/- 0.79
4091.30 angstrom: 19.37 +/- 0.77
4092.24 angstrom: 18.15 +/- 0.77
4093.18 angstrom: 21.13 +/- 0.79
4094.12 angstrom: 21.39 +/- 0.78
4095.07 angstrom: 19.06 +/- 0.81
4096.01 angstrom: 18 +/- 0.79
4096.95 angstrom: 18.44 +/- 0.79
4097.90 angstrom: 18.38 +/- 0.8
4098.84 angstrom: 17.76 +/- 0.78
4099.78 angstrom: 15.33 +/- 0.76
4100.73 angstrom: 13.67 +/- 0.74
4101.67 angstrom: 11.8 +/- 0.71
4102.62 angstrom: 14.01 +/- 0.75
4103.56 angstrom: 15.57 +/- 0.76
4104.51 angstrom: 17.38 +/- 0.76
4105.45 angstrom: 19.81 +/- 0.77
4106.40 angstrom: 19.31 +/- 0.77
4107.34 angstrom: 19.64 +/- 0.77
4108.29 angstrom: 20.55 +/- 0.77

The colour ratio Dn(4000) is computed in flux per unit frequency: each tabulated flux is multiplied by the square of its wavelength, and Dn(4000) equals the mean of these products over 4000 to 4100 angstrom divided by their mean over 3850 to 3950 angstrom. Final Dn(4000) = 1.82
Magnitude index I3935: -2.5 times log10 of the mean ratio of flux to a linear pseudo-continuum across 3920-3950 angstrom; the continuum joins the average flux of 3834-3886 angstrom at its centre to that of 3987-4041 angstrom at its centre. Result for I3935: 0.46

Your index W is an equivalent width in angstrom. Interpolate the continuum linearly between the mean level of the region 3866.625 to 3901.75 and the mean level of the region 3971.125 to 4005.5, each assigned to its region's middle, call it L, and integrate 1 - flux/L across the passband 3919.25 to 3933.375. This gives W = 4.5 angstrom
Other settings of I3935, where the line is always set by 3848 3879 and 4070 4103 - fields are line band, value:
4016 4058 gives -0.117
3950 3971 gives 0.284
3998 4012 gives -0.202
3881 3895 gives -0.037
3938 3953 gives 0.086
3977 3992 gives -0.142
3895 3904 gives -0.175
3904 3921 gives -0.181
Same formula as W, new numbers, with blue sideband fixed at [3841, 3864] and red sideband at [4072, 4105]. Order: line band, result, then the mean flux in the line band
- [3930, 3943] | 6.47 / 6.51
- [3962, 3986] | 5.89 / 10.8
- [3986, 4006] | -3.22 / 17.4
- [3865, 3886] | 1.32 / 10.1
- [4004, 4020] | -2.62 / 18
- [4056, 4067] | 0.28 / 16.7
